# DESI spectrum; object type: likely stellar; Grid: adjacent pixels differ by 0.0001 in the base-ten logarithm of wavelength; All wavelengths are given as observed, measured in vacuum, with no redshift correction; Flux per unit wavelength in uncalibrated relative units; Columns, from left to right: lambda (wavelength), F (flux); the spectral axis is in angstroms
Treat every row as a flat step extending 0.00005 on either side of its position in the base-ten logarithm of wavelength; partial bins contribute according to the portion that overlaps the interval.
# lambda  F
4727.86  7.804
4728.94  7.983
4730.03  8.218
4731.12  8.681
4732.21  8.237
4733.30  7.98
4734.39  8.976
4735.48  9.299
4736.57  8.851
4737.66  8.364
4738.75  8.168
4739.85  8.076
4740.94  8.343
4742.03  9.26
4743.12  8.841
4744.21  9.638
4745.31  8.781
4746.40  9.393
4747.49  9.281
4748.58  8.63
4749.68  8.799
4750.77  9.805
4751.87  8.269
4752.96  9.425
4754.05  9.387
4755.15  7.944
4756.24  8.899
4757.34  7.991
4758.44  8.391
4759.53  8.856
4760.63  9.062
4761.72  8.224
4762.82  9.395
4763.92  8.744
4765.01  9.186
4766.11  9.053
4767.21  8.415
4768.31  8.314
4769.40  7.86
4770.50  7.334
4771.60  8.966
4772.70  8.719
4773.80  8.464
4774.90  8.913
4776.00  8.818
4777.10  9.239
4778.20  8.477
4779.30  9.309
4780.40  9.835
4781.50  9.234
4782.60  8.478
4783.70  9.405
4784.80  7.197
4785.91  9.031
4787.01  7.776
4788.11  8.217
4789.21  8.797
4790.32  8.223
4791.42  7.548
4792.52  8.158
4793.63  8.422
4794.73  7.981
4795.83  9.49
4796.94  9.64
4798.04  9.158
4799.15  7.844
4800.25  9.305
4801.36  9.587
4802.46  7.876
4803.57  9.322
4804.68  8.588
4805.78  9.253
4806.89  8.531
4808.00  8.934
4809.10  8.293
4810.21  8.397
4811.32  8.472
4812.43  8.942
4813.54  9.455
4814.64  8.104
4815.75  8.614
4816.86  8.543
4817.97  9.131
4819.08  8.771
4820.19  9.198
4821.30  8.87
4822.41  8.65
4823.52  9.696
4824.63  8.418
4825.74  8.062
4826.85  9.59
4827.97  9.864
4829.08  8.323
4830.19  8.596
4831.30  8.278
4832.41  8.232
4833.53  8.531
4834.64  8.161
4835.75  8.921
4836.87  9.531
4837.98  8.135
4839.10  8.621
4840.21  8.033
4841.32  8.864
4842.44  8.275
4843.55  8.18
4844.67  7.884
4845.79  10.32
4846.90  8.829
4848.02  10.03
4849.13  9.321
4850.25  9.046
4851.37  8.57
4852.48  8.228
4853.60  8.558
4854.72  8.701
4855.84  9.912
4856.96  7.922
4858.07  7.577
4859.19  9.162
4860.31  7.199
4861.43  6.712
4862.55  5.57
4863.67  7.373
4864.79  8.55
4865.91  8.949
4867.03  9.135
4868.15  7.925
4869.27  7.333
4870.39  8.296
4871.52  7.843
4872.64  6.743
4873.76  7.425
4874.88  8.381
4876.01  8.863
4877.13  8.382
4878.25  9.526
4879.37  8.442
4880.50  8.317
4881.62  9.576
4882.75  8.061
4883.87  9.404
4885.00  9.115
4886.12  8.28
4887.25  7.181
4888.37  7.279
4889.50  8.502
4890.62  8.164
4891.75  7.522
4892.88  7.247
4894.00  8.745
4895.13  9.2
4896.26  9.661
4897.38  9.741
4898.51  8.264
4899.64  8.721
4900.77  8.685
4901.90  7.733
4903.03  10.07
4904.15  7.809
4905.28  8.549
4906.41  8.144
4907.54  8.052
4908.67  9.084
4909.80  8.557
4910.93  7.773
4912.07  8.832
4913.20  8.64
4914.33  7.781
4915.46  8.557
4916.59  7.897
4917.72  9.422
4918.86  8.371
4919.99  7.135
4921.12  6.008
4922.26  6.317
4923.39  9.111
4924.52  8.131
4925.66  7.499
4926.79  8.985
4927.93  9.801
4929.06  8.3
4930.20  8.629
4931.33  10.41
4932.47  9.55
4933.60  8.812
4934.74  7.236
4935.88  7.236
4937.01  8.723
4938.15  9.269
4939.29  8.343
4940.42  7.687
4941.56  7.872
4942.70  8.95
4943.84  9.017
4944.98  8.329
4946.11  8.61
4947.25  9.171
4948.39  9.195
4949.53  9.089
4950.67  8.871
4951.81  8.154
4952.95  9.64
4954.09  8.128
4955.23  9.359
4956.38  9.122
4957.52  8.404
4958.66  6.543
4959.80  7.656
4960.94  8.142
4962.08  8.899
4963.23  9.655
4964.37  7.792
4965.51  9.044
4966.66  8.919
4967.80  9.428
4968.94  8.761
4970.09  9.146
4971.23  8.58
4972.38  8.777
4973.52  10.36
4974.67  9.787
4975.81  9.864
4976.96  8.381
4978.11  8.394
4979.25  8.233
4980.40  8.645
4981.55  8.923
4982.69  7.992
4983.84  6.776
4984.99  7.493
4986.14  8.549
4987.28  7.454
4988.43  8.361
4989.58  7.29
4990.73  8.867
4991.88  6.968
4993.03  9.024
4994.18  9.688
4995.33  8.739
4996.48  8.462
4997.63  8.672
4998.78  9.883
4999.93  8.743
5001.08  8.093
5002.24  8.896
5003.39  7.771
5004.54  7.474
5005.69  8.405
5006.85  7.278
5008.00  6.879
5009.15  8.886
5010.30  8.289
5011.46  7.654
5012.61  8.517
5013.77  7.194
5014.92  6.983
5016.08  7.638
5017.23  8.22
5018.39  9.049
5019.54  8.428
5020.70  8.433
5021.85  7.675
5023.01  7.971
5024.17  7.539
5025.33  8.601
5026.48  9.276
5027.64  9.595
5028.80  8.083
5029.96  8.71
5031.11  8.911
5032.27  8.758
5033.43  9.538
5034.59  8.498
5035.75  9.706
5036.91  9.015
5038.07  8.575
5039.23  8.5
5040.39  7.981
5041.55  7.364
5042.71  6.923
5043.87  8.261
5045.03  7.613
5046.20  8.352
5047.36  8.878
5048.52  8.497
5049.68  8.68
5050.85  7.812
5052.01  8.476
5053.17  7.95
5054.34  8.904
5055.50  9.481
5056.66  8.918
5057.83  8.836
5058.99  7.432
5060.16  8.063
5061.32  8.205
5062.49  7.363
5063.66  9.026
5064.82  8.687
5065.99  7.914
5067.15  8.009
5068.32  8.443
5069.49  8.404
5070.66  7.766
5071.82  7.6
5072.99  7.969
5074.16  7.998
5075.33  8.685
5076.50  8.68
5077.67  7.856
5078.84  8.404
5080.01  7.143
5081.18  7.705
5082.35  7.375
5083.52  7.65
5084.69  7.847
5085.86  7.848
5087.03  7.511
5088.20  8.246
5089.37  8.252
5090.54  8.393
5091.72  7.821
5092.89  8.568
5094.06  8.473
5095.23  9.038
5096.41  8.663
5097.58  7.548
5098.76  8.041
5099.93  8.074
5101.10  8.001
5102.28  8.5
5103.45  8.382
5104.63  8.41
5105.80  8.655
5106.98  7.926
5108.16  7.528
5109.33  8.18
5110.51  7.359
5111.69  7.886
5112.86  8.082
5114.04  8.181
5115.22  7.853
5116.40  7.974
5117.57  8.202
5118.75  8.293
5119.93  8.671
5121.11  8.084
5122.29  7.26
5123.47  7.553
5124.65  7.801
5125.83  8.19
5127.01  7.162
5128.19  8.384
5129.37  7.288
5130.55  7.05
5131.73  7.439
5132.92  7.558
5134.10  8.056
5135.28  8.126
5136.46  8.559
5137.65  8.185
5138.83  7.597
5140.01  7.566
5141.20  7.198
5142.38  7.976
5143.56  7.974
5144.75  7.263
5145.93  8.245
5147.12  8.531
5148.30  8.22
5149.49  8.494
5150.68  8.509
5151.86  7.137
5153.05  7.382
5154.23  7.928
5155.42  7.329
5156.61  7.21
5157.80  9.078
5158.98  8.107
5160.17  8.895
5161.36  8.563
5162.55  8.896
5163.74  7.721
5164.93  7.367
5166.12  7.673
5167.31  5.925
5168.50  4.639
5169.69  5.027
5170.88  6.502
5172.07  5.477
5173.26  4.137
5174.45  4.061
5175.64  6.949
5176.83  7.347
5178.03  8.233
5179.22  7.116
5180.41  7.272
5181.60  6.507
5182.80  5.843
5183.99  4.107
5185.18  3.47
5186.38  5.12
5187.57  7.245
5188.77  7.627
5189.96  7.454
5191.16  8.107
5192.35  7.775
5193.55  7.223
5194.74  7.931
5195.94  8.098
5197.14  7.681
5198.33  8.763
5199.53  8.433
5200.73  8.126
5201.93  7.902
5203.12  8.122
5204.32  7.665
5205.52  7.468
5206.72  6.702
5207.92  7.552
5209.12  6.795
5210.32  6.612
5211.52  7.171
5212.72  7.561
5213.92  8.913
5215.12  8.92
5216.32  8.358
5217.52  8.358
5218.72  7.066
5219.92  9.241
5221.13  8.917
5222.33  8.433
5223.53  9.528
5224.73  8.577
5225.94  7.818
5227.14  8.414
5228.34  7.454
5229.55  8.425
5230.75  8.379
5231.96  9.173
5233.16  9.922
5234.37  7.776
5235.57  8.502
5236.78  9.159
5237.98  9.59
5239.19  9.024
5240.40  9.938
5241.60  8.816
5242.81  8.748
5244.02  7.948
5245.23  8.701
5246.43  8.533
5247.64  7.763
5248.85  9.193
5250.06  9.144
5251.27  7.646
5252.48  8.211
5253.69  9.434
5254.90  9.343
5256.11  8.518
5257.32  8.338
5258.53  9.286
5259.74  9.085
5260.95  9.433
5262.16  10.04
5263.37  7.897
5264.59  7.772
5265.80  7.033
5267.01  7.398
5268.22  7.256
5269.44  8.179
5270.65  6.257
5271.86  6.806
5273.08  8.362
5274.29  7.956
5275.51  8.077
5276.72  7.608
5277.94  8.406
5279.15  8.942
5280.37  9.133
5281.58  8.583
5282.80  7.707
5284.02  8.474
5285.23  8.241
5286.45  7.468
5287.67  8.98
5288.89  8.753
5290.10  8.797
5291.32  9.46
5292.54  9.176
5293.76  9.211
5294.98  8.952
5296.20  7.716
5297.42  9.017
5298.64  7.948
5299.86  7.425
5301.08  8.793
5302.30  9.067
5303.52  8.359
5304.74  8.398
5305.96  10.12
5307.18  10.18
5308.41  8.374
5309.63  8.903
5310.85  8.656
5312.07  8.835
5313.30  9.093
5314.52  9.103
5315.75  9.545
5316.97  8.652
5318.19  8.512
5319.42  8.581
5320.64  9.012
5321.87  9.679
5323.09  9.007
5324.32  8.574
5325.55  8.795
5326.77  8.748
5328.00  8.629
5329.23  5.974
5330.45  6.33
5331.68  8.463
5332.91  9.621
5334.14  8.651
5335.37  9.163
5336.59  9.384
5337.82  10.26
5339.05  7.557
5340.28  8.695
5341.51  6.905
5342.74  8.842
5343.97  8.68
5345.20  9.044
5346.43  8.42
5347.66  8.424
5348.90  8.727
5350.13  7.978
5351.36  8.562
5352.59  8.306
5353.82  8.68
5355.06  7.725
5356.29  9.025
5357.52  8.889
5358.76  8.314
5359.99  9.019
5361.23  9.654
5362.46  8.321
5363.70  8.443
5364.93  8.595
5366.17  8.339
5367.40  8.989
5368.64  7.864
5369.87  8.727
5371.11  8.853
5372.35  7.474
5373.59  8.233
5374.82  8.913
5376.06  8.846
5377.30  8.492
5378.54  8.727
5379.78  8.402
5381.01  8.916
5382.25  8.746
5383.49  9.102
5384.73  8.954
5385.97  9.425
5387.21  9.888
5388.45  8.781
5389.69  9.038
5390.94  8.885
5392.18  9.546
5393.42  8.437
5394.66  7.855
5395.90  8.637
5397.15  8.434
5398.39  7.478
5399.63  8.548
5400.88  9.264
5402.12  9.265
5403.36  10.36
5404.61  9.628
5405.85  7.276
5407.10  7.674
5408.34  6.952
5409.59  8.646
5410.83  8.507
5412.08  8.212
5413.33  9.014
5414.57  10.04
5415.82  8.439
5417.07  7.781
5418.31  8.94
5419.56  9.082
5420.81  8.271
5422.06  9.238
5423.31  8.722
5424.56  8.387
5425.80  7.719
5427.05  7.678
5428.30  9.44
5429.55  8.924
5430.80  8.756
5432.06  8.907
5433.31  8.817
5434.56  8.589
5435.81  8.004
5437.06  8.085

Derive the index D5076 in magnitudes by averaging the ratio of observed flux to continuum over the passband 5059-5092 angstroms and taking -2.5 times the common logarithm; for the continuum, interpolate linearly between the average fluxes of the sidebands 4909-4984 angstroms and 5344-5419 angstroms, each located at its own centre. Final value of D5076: 0.07 mag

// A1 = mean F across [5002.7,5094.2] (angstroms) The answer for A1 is 8.21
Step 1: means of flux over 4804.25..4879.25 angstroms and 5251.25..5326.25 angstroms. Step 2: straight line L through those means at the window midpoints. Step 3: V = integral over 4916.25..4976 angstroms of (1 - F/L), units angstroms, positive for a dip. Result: -0.5 angstroms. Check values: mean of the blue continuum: 8.53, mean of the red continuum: 8.57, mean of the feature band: 8.6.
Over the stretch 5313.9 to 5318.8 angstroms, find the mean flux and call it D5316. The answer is 8.96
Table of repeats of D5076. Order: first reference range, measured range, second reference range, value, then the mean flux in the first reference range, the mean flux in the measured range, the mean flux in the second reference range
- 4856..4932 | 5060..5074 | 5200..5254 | 0.03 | 8.29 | 8.12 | 8.34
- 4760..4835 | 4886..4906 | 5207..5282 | 0.03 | 8.7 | 8.41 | 8.37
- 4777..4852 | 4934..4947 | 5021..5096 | 0.02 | 8.74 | 8.33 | 8.29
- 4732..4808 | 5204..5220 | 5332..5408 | 0.13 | 8.72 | 7.7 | 8.68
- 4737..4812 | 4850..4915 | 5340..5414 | 0.05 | 8.71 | 8.33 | 8.61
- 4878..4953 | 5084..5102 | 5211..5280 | 0.04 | 8.48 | 8.16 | 8.44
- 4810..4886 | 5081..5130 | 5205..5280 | 0.05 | 8.54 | 8.02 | 8.32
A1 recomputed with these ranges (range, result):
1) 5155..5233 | 7.44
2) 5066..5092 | 7.98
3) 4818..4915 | 8.48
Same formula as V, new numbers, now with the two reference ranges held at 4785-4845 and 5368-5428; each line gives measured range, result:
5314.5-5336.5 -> 0.05 angstroms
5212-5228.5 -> 0.43 angstroms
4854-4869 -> 1.05 angstroms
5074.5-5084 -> 0.77 angstroms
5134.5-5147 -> 1.08 angstroms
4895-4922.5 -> 0.88 angstroms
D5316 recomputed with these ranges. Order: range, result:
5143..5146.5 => 7.82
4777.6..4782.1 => 9.21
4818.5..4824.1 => 9.04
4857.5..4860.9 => 7.98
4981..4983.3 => 8.44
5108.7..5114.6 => 7.94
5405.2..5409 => 7.33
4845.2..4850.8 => 9.5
